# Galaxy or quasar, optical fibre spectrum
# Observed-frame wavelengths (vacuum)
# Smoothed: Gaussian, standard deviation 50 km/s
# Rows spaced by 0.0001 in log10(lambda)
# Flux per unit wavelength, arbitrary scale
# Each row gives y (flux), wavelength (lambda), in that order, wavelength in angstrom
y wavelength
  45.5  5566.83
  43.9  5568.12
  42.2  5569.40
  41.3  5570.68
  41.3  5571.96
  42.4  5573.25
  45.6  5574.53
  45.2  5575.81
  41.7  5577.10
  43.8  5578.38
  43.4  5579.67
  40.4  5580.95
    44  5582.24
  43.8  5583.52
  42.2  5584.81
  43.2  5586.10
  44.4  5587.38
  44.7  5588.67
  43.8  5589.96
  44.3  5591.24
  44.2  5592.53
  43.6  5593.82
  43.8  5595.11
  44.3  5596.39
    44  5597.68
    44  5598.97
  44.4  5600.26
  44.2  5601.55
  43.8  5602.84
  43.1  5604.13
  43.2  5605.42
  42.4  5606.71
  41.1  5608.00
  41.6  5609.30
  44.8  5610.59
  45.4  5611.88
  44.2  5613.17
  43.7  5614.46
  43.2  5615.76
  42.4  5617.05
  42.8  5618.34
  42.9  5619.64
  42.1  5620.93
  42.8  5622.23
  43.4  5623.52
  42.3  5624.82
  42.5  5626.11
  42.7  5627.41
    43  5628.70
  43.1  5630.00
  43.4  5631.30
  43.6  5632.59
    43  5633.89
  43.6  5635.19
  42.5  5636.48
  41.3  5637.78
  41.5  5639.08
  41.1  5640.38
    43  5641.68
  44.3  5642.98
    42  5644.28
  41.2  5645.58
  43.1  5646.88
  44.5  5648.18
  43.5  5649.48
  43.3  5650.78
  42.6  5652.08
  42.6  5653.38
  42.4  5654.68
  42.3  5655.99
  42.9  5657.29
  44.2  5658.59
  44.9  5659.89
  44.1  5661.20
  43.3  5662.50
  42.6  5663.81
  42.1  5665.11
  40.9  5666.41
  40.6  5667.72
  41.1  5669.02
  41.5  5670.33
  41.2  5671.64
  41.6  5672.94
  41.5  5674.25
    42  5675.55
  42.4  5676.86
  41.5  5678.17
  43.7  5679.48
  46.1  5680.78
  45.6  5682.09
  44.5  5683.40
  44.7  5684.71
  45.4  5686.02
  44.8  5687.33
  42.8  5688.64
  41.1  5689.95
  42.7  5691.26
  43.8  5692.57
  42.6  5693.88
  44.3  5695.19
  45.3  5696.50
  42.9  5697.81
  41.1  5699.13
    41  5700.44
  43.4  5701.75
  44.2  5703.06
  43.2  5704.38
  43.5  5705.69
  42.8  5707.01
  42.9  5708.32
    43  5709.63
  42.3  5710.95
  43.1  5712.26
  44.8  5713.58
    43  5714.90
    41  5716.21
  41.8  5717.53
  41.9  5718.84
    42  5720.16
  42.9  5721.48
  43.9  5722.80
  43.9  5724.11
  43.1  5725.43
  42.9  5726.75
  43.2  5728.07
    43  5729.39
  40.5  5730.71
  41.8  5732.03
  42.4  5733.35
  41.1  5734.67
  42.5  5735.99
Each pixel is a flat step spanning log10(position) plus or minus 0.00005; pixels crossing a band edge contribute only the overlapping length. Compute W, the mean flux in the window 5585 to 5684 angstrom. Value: 43.1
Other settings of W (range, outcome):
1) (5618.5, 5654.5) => 42.8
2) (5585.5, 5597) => 44.1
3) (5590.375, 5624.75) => 43.4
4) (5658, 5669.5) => 42.7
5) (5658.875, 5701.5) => 42.9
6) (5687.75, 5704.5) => 43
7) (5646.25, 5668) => 43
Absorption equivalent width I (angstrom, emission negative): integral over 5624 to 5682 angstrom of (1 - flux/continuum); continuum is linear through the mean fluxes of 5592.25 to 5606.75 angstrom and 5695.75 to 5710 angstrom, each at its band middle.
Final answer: 1.0 angstrom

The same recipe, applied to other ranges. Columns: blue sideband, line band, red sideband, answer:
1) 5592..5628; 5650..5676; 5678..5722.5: 0.5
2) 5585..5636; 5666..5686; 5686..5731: 0.2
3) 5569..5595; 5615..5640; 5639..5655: 0.1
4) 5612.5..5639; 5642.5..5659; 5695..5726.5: 0.0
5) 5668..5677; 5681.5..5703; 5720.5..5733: -0.8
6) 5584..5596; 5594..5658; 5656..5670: 0.3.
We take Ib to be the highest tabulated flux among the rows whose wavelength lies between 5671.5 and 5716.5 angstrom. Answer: 46.1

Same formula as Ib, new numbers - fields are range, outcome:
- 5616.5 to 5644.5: 44.3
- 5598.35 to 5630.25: 45.4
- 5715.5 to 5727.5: 43.9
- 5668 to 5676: 42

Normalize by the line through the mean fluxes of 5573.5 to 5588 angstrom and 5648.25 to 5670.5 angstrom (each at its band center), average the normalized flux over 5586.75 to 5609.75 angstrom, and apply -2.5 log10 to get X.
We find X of -0.009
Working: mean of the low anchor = 43.4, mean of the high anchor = 42.7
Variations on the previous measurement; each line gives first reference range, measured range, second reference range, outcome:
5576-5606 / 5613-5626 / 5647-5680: 0.01 mag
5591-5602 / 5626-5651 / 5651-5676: 0.01 mag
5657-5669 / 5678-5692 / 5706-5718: -0.03 mag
